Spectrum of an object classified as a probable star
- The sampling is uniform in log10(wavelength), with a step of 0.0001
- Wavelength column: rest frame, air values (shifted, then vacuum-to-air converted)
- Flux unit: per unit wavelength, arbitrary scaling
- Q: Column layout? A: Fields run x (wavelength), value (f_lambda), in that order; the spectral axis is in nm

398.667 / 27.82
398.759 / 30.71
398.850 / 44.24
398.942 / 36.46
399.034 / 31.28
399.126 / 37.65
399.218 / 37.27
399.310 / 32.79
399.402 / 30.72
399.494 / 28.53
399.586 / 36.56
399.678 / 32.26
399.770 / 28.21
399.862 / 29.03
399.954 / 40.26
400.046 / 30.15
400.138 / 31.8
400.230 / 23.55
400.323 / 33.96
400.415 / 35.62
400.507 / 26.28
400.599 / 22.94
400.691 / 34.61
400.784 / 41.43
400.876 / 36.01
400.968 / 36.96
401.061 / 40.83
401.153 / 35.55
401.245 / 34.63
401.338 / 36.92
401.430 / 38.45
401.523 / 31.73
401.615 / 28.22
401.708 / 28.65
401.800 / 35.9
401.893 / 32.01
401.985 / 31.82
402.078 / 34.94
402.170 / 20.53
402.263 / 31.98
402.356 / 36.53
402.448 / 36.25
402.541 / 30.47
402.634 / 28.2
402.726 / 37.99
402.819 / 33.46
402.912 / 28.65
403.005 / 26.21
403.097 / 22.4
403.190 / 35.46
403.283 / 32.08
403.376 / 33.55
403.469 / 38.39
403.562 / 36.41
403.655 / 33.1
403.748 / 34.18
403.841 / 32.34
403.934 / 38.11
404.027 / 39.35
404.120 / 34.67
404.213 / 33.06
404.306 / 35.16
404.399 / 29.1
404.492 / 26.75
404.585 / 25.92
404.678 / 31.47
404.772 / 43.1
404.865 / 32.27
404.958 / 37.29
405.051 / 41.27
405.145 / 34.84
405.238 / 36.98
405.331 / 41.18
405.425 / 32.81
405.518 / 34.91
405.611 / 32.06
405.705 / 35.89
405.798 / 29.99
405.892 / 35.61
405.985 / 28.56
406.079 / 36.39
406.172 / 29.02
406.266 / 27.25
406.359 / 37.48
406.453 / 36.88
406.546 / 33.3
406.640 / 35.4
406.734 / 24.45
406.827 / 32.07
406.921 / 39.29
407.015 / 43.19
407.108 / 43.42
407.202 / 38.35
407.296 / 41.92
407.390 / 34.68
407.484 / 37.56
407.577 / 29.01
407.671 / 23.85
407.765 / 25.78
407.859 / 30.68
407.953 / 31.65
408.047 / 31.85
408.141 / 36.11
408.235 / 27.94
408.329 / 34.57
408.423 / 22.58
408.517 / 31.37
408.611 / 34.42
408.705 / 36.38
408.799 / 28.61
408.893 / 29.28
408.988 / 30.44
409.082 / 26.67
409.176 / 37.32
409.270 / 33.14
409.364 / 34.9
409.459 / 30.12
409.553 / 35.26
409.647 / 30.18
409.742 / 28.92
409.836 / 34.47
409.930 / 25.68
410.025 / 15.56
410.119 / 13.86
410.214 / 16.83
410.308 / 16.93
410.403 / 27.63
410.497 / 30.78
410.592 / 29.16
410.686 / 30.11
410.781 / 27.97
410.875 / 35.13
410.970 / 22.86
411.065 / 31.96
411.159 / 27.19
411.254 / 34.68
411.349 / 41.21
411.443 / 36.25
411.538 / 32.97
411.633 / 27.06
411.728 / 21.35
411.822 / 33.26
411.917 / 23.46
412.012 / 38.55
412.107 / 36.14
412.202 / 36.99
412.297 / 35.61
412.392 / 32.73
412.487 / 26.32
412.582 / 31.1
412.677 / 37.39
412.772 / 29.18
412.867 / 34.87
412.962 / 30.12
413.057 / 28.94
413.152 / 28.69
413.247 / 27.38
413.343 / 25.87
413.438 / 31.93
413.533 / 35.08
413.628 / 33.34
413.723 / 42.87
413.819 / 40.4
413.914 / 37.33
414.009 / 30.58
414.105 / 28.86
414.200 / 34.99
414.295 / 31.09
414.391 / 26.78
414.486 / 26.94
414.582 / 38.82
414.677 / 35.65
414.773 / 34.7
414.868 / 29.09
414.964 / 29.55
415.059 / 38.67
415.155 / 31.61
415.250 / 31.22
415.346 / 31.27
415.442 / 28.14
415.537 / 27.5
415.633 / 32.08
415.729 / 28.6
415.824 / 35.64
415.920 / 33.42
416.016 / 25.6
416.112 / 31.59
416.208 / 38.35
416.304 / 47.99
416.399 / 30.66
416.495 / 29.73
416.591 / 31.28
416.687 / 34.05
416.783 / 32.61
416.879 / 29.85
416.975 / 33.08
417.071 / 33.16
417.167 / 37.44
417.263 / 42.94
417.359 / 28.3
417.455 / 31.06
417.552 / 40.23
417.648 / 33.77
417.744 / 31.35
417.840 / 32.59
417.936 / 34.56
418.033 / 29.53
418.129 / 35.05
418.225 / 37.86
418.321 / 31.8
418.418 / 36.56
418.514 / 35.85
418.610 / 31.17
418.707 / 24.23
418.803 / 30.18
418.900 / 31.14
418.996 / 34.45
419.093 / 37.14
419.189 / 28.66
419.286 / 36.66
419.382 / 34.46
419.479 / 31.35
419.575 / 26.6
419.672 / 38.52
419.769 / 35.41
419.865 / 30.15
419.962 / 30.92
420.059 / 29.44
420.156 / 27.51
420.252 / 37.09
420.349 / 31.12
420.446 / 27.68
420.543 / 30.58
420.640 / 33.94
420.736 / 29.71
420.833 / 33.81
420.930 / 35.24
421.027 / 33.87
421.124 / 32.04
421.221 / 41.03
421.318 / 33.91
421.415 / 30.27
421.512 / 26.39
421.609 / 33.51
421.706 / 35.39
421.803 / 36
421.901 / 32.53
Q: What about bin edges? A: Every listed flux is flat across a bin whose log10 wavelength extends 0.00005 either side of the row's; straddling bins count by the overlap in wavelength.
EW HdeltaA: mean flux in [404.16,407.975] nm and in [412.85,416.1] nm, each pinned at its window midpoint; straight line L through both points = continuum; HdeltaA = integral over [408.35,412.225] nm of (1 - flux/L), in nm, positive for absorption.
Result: 0.38 nm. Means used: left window 33.9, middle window 29.7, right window 32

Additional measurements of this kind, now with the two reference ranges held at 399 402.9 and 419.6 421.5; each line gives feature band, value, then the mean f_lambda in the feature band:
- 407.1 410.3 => 0.23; 30.4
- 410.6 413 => 0.07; 31.7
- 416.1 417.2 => -0.05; 34.2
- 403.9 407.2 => -0.18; 34.6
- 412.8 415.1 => 0.01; 32.6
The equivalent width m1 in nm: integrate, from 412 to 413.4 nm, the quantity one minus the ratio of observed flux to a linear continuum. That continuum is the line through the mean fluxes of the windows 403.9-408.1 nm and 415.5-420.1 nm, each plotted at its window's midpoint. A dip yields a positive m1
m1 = 0.07 nm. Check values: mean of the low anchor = 34.1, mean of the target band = 31.8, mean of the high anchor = 33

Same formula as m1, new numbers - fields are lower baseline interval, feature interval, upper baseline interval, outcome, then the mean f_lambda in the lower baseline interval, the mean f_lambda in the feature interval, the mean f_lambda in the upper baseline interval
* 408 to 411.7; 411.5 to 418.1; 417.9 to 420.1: -0.26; 29.7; 32.5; 32.7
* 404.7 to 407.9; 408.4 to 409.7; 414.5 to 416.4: 0.09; 34.6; 31.6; 33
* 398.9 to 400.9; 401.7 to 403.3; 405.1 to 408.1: 0.08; 32.6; 31.4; 34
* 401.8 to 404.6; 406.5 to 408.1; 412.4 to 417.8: -0.07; 32.4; 33.9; 32.7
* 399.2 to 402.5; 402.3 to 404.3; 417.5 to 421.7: -0.03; 32.8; 33.4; 32.8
